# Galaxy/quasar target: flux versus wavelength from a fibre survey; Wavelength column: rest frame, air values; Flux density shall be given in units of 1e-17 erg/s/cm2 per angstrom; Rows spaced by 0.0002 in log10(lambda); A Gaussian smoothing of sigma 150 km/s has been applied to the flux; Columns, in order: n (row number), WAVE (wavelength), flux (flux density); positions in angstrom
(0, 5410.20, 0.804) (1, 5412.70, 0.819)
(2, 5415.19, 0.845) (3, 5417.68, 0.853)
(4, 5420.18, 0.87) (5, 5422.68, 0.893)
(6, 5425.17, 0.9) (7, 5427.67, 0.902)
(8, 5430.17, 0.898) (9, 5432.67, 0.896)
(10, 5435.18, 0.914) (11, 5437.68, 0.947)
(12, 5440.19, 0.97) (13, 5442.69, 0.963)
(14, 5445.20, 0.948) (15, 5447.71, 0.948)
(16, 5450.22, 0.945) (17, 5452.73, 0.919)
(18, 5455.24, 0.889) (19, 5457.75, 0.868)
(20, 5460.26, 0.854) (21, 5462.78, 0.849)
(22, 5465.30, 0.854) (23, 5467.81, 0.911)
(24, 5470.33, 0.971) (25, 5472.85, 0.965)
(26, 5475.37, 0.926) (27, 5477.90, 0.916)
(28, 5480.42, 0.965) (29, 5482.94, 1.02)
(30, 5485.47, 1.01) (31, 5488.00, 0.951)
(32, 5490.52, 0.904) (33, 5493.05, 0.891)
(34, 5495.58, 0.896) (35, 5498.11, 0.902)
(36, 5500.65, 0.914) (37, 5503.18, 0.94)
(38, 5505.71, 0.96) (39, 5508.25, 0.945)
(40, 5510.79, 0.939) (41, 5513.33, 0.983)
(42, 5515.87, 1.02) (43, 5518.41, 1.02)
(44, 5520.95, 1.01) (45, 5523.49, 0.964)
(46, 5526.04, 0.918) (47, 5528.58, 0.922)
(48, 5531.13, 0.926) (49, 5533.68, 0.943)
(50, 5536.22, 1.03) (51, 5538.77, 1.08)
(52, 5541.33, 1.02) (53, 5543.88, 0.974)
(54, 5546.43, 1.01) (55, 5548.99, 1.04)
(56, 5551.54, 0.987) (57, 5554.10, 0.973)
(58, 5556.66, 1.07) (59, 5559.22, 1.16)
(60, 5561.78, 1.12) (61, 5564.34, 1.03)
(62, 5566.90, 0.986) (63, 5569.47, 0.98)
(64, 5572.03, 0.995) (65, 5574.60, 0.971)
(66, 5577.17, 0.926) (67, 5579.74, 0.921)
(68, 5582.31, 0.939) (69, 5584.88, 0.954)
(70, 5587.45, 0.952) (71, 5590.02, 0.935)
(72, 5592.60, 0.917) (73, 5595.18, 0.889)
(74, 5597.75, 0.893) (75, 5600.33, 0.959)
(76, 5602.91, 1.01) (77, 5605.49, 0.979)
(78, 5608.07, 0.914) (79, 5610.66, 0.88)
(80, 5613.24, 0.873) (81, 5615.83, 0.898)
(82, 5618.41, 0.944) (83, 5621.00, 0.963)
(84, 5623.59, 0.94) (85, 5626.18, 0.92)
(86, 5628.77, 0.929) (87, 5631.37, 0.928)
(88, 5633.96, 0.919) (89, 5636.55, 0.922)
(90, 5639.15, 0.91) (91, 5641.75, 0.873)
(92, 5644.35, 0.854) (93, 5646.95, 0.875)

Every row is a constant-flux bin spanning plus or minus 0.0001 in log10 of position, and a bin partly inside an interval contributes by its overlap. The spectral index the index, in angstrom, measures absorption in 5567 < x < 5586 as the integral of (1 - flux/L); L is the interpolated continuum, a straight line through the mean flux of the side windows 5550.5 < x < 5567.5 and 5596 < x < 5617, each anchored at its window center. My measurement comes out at 0.9 angstrom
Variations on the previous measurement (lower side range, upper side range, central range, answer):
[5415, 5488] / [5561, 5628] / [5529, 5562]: -2.87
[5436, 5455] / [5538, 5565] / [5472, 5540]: 2.87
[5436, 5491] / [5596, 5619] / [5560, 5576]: -1.54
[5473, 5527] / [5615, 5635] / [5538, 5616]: -2.99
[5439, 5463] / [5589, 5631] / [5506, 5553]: -3.15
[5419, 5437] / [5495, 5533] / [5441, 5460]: -0.23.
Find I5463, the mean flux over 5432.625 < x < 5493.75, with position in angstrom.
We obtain 0.929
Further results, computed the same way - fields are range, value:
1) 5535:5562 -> 1.04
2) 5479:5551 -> 0.968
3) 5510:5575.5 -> 1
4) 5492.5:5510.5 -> 0.923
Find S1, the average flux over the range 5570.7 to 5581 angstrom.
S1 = 0.953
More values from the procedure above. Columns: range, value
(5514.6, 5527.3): 0.986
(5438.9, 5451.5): 0.954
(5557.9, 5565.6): 1.1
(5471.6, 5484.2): 0.958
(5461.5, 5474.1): 0.91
